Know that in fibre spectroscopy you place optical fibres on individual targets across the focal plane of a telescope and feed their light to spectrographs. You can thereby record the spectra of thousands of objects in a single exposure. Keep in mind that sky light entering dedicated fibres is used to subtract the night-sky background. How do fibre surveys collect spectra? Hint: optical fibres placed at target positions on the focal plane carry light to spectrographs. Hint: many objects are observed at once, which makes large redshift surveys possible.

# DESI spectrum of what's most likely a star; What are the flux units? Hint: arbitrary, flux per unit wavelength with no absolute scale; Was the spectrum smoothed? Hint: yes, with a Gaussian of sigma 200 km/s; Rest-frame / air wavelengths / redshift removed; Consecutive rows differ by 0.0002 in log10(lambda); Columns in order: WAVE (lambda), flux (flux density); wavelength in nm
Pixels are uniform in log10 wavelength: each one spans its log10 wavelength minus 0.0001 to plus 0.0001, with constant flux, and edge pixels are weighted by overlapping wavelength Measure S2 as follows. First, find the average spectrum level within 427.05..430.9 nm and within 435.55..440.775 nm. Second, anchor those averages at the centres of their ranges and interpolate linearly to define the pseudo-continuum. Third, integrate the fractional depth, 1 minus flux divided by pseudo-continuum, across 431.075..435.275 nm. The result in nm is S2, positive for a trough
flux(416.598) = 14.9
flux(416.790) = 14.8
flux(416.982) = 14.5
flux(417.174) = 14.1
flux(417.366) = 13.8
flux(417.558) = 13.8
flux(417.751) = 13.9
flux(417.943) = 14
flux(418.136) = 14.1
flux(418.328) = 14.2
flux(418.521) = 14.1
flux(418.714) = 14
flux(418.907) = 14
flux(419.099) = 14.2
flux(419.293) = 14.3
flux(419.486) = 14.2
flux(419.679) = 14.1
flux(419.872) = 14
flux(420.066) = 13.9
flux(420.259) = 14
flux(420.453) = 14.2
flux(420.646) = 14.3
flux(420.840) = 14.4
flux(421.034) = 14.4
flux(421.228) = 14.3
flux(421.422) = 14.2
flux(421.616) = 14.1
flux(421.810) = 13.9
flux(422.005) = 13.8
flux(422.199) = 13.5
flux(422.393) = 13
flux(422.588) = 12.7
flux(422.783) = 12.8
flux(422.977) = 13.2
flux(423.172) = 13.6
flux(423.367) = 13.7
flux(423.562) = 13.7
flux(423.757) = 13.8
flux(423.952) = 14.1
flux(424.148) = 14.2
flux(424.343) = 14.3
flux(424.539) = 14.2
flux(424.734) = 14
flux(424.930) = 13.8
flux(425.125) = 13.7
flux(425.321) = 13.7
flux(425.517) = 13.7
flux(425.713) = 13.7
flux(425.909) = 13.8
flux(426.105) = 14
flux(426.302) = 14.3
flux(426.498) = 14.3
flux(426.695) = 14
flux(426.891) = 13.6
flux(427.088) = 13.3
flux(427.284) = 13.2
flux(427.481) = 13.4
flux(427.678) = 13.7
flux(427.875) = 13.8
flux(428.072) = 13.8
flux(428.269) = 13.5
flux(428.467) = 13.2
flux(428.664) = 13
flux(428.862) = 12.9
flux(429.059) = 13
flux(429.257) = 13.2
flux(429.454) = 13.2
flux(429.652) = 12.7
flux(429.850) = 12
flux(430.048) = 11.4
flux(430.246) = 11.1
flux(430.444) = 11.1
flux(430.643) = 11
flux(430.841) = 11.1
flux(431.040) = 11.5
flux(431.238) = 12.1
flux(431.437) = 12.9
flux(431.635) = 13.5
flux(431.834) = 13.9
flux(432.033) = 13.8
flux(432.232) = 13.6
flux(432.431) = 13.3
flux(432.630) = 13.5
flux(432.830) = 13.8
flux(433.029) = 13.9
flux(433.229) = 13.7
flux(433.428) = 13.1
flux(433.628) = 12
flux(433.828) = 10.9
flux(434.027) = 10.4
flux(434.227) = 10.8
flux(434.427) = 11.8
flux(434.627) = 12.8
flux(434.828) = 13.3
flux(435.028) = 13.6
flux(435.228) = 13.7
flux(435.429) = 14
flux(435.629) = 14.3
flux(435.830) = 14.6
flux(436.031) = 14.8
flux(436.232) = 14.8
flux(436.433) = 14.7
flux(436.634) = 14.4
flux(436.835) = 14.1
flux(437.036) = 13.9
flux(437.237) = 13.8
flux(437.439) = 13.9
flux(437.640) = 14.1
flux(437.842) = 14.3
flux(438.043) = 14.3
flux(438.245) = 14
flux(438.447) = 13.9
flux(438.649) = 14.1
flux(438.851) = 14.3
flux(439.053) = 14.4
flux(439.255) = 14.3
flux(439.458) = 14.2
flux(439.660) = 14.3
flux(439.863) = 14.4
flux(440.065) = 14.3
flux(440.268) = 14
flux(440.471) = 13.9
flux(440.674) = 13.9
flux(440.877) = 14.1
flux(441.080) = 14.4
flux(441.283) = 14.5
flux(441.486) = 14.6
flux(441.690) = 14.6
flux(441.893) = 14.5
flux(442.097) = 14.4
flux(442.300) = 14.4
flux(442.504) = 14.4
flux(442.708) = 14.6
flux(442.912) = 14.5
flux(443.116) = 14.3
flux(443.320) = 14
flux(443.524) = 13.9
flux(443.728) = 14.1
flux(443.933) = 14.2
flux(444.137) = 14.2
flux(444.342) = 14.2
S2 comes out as 0.17 nm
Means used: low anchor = 12.7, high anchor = 14.2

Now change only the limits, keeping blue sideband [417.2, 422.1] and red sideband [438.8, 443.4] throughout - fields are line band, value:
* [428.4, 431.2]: 0.40 nm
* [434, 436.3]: 0.15 nm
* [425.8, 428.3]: 0.07 nm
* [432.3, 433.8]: 0.11 nm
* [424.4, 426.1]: 0.04 nm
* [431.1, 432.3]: 0.08 nm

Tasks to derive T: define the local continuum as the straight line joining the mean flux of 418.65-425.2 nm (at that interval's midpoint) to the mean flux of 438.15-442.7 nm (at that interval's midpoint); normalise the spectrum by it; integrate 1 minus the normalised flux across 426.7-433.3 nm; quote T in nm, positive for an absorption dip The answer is 0.53 nm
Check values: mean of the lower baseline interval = 13.9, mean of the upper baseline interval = 14.3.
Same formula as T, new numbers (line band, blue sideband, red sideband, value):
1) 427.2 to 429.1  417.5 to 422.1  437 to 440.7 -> 0.101 nm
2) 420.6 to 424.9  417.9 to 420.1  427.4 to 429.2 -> -0.007 nm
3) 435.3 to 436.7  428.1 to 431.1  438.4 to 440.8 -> -0.104 nm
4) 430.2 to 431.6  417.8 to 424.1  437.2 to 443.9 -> 0.241 nm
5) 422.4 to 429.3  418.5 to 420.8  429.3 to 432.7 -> -0.216 nm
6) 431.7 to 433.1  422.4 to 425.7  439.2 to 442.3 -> 0.031 nm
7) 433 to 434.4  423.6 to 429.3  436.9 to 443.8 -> 0.197 nm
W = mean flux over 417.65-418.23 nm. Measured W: 14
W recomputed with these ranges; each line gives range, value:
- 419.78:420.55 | 14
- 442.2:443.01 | 14.5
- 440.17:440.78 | 13.9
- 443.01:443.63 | 14.1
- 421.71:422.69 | 13.4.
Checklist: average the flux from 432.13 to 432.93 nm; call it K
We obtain 13.6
